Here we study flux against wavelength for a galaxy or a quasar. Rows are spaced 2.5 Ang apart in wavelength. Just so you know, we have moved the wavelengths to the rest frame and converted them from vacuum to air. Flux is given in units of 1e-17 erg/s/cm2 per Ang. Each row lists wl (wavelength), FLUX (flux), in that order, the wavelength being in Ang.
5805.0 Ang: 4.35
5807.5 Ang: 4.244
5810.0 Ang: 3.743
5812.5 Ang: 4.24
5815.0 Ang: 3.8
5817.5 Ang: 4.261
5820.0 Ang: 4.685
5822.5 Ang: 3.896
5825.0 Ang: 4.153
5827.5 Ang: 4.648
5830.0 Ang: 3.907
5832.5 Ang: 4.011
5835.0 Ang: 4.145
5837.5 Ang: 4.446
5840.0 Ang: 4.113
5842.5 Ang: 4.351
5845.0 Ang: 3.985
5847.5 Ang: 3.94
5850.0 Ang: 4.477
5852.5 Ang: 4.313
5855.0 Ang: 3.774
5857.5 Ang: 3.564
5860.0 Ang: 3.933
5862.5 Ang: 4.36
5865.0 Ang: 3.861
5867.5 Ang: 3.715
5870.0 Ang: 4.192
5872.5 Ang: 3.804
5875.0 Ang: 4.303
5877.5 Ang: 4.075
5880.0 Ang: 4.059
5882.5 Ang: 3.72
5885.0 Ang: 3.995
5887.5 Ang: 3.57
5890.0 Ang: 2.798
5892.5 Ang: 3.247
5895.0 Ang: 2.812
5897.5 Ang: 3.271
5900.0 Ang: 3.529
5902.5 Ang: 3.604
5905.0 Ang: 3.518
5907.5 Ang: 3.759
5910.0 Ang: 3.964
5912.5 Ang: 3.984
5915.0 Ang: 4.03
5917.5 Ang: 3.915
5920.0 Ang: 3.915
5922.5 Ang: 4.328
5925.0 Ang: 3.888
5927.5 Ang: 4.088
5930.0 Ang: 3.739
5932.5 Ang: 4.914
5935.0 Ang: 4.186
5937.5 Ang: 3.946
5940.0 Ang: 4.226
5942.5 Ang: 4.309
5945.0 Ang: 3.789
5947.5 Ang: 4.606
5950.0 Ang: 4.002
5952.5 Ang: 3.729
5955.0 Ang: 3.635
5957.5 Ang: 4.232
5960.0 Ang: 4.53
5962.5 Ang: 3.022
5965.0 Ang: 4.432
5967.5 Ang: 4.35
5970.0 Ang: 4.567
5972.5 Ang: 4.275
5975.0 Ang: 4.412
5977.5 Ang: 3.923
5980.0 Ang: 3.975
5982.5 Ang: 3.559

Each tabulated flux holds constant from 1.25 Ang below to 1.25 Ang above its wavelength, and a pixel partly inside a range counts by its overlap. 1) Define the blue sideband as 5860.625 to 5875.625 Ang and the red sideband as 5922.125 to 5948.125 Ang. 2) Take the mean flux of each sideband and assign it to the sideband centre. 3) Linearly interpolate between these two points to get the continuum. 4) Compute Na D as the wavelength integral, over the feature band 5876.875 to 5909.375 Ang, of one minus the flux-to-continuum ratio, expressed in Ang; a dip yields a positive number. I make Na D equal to 4.3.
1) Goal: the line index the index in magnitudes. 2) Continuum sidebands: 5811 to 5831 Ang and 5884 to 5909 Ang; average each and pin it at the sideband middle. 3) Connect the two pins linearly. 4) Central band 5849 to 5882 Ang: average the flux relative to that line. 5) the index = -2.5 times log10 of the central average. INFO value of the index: -0.08 mag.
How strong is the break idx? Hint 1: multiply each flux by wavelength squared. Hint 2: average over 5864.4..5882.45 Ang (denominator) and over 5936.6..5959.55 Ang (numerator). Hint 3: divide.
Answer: 1.05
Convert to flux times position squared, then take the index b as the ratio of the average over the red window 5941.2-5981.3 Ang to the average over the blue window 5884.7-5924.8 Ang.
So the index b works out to 1.15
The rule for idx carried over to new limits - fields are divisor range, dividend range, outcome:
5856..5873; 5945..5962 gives 1.06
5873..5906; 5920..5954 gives 1.17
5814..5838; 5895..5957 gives 0.97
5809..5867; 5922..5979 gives 1.04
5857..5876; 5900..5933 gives 1.01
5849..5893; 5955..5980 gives 1.11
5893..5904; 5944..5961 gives 1.25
